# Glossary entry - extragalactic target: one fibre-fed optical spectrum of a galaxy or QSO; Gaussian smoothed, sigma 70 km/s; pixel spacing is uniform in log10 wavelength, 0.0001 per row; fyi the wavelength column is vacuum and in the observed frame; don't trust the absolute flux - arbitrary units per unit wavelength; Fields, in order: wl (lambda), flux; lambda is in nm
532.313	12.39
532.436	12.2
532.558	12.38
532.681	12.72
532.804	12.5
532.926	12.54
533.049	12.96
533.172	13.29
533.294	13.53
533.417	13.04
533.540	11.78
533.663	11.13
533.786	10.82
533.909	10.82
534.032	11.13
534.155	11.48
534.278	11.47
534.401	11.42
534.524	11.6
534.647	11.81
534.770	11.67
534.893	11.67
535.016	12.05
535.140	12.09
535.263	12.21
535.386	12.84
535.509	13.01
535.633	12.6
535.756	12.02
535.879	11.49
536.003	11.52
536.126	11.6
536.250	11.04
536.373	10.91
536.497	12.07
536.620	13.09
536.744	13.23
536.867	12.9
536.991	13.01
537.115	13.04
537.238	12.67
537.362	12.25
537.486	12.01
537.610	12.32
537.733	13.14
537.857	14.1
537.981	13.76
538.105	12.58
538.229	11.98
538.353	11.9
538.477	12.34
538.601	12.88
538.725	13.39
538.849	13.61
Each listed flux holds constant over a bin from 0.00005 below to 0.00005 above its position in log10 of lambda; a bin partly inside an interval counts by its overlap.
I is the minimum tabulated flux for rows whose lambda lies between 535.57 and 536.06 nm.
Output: 11.49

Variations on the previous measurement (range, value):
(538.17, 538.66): 11.9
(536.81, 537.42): 12.25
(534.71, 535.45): 11.67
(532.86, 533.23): 12.54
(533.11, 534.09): 10.82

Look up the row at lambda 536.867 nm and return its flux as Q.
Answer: 12.9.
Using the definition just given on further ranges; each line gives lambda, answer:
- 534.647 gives 11.81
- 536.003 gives 11.52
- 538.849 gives 13.61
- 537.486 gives 12.01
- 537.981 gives 13.76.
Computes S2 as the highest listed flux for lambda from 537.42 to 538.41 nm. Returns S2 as 14.1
